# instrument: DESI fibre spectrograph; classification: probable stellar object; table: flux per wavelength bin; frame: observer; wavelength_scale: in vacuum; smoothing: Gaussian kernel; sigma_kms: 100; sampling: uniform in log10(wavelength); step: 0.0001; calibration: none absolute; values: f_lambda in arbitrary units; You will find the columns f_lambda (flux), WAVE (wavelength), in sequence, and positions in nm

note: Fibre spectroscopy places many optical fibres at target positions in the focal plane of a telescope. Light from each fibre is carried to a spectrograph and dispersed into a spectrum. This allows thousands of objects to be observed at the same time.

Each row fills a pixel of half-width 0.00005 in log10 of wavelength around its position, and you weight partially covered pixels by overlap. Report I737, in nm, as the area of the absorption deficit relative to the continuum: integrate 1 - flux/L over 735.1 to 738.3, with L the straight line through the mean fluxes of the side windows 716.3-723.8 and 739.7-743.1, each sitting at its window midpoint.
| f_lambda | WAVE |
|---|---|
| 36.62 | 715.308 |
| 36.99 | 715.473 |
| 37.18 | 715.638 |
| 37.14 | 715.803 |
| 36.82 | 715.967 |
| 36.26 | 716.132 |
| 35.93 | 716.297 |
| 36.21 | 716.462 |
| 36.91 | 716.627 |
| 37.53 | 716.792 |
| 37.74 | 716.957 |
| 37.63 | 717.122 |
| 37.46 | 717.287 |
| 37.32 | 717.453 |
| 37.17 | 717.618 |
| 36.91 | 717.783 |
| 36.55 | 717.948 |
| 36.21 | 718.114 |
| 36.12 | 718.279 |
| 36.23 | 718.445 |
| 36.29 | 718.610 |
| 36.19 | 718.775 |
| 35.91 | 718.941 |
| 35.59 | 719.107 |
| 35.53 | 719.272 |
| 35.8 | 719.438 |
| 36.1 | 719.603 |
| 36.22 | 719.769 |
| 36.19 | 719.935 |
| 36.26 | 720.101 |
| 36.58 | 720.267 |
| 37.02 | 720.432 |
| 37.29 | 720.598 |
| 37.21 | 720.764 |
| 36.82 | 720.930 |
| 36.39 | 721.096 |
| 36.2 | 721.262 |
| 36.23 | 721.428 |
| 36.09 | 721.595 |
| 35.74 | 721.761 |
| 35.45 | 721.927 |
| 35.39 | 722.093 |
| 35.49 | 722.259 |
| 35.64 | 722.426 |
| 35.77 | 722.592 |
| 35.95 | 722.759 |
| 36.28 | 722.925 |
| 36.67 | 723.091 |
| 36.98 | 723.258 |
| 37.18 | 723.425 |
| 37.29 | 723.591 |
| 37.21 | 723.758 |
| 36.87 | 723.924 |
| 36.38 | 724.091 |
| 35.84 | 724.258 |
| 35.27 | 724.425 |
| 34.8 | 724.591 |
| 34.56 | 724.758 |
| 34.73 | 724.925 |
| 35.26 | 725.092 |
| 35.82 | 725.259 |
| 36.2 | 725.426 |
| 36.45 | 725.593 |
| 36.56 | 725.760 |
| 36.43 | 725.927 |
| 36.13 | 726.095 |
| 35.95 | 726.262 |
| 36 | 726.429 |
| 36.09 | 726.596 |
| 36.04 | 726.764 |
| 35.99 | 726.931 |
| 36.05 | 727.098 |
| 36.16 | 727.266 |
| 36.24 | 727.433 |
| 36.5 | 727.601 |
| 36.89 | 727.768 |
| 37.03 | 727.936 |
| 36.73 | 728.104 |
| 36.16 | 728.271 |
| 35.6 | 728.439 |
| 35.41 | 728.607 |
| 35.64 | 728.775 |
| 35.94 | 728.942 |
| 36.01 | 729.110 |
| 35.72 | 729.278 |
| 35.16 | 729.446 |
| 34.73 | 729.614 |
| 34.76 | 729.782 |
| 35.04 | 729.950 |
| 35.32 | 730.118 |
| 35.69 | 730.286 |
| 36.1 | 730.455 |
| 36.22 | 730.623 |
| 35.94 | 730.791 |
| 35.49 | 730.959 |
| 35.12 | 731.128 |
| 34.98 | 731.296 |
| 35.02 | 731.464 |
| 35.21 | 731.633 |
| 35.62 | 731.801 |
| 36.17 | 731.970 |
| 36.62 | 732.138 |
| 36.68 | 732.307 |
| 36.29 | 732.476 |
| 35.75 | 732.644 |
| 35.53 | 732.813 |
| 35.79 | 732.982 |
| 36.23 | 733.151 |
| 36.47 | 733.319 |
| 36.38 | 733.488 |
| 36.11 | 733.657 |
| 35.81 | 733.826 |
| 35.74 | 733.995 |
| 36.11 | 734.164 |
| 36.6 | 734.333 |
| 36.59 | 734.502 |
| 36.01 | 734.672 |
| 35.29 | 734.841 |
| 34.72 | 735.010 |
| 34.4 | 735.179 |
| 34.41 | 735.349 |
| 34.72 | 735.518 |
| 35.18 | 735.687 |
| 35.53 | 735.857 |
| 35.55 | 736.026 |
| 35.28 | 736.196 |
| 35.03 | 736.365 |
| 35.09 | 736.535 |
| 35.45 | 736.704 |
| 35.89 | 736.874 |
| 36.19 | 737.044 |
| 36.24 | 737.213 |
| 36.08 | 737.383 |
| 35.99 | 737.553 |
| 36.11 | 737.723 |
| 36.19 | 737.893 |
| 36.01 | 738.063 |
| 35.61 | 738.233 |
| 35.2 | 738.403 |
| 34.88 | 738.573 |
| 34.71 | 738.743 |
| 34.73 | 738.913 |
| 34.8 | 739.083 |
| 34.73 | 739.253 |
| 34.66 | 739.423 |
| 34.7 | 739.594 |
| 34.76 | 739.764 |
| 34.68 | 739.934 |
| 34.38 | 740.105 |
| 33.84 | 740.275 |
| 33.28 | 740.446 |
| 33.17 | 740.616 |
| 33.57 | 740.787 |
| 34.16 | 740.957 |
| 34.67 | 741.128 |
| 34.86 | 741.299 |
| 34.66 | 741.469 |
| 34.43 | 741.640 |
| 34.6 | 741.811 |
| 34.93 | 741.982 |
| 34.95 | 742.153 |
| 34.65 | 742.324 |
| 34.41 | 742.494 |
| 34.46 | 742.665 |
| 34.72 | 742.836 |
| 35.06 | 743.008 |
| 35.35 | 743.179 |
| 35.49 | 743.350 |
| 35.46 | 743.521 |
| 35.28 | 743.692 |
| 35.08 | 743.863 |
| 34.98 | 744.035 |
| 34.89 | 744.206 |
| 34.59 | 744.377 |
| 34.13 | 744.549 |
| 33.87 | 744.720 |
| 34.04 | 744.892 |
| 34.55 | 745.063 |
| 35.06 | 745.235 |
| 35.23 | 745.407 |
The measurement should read -0.06 nm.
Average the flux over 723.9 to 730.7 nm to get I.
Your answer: 35.9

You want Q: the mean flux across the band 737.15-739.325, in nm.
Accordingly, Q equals 35.5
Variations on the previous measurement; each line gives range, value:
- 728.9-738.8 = 35.6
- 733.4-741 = 35.2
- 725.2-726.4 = 36.2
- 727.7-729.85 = 35.8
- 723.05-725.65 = 36.1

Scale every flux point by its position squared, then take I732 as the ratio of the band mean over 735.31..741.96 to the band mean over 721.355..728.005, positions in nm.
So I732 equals 1.01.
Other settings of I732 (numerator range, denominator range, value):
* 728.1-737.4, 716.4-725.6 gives 1.01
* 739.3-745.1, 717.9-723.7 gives 1.01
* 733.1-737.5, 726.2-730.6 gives 1.01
